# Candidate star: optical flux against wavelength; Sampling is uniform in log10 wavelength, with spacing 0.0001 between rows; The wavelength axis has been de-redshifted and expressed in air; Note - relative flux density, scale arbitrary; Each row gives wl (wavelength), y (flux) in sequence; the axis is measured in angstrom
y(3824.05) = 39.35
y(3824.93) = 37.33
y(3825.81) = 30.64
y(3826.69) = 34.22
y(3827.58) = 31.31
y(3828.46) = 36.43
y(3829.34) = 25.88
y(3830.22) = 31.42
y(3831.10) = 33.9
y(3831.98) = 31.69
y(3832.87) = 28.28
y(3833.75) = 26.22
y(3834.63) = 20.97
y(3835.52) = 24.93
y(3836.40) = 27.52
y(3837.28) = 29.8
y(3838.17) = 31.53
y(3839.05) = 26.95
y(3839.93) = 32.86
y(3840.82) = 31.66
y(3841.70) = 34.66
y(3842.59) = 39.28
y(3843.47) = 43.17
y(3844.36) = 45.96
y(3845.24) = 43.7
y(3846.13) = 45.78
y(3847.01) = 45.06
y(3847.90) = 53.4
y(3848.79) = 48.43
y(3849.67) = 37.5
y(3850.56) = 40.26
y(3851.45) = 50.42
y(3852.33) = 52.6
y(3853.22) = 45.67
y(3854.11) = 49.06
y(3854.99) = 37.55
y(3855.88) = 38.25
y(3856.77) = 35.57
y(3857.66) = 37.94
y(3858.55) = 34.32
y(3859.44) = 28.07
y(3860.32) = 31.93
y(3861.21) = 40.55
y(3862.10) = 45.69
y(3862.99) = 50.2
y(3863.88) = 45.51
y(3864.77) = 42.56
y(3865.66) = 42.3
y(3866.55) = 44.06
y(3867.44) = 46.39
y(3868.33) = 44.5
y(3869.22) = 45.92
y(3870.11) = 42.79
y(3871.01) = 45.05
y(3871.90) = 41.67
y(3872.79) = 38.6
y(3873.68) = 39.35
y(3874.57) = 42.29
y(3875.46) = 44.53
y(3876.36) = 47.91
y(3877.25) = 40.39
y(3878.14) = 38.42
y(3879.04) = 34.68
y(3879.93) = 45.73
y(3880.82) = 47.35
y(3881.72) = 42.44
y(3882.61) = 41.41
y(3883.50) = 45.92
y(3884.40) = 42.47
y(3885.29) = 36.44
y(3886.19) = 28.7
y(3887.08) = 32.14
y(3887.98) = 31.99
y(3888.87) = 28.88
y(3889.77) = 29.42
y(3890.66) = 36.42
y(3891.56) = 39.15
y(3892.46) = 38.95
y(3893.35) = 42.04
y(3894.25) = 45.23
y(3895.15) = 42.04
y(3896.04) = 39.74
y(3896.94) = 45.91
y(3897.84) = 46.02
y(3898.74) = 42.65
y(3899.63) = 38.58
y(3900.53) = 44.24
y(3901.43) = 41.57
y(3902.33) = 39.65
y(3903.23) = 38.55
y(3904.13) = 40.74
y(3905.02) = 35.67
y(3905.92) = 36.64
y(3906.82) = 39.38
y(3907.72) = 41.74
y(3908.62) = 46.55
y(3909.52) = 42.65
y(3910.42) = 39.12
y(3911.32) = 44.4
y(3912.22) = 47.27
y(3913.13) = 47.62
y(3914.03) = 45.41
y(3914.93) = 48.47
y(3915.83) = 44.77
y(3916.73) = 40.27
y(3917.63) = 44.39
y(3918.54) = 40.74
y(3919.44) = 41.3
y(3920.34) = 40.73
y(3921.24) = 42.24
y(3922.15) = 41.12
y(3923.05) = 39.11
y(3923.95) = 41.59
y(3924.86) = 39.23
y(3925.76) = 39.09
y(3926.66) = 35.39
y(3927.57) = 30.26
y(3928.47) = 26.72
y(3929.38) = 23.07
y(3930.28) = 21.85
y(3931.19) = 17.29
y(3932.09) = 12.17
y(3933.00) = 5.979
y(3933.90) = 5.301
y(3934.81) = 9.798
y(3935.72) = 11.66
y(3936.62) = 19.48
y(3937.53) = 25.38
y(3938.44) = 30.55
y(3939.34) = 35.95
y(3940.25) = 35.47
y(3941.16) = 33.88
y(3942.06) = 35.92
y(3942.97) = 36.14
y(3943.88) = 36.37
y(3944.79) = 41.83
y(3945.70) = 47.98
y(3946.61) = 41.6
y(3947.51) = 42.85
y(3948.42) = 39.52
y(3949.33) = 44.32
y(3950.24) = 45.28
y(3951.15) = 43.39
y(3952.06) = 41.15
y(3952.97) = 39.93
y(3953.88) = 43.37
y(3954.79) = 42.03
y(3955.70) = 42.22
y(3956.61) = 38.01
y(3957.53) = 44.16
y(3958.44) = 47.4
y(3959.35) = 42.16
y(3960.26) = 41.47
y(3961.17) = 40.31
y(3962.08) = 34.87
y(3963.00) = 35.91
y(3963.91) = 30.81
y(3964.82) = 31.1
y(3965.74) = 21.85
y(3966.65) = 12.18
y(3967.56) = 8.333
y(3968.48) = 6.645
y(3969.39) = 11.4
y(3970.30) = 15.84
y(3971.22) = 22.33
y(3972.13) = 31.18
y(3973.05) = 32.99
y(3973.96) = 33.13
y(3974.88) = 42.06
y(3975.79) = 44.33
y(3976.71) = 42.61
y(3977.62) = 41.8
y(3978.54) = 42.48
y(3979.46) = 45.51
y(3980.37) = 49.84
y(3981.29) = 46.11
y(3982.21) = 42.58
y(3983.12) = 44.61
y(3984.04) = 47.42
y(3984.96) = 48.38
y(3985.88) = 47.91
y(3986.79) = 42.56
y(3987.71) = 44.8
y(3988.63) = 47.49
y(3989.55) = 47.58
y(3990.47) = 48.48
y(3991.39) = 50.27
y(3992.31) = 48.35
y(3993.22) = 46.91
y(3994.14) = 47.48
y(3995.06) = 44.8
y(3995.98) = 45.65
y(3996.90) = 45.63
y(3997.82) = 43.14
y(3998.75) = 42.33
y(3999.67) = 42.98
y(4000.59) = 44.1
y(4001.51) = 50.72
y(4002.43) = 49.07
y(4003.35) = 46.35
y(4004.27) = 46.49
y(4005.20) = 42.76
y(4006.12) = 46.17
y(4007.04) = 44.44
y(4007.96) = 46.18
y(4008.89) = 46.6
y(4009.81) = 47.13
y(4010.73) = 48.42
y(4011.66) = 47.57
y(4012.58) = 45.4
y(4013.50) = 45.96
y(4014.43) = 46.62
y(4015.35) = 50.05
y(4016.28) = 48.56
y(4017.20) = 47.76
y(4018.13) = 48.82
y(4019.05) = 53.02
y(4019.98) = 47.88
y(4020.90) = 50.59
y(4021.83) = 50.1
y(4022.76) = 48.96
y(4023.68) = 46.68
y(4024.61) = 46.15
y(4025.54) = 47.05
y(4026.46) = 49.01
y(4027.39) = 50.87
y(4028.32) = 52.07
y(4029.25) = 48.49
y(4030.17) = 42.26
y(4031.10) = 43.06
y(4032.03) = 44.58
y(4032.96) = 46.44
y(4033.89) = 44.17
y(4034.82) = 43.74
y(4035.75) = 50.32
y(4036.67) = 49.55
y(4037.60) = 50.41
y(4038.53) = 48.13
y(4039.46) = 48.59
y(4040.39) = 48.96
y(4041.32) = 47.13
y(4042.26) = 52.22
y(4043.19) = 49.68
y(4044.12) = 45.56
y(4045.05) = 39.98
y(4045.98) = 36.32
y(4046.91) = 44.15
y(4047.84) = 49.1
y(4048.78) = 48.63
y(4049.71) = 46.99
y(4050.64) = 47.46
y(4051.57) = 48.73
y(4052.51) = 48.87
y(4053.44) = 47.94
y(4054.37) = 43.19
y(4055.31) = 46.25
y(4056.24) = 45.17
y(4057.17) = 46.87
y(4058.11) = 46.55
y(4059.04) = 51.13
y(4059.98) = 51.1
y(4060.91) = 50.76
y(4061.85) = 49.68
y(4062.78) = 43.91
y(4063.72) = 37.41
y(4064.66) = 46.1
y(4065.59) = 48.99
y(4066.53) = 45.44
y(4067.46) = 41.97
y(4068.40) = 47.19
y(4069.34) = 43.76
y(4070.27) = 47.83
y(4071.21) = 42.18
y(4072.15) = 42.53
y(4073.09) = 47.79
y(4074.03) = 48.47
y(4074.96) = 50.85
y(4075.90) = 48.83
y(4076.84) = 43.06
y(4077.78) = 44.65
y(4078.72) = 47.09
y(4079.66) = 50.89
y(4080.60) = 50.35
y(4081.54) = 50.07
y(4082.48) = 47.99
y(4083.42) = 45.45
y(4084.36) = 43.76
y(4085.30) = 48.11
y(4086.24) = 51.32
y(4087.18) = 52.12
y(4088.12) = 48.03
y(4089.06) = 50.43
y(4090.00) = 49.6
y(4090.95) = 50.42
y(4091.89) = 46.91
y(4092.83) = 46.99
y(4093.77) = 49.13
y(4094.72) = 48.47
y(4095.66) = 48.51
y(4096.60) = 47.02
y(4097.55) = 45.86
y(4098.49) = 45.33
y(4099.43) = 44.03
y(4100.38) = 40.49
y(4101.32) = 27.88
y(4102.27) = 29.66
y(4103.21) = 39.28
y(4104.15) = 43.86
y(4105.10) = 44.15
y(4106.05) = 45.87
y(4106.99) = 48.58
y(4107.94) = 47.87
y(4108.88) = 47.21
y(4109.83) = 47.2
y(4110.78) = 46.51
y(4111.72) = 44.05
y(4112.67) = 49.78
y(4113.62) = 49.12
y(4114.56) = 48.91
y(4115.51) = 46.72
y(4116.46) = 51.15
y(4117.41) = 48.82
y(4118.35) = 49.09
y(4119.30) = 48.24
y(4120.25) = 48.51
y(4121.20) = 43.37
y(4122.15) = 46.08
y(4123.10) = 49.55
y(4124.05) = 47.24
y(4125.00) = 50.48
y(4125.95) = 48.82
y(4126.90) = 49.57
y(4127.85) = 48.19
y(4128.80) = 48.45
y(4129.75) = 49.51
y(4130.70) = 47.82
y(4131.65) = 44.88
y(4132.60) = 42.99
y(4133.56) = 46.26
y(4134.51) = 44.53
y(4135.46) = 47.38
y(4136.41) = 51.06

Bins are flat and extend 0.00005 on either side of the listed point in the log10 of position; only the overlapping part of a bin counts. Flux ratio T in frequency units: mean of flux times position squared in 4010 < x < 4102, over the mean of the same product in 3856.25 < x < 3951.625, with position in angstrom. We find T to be 1.3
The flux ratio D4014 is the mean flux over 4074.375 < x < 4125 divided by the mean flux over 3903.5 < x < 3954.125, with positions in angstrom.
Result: 1.30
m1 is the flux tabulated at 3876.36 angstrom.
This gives 47.91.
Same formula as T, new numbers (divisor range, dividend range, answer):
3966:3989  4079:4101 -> 1.41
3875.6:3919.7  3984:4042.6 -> 1.22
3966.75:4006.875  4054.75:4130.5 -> 1.21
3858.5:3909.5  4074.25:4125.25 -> 1.28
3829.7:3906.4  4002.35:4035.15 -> 1.29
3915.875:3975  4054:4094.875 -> 1.55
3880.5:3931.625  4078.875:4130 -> 1.32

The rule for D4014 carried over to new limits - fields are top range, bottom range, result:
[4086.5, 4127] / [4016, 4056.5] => 0.98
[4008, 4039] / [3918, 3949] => 1.52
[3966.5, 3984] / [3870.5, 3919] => 0.81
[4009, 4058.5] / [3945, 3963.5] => 1.13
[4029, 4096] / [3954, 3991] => 1.27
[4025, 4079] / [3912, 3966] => 1.31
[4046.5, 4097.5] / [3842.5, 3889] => 1.13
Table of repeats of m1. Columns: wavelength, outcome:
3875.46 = 44.53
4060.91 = 50.76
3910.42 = 39.12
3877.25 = 40.39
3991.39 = 50.27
